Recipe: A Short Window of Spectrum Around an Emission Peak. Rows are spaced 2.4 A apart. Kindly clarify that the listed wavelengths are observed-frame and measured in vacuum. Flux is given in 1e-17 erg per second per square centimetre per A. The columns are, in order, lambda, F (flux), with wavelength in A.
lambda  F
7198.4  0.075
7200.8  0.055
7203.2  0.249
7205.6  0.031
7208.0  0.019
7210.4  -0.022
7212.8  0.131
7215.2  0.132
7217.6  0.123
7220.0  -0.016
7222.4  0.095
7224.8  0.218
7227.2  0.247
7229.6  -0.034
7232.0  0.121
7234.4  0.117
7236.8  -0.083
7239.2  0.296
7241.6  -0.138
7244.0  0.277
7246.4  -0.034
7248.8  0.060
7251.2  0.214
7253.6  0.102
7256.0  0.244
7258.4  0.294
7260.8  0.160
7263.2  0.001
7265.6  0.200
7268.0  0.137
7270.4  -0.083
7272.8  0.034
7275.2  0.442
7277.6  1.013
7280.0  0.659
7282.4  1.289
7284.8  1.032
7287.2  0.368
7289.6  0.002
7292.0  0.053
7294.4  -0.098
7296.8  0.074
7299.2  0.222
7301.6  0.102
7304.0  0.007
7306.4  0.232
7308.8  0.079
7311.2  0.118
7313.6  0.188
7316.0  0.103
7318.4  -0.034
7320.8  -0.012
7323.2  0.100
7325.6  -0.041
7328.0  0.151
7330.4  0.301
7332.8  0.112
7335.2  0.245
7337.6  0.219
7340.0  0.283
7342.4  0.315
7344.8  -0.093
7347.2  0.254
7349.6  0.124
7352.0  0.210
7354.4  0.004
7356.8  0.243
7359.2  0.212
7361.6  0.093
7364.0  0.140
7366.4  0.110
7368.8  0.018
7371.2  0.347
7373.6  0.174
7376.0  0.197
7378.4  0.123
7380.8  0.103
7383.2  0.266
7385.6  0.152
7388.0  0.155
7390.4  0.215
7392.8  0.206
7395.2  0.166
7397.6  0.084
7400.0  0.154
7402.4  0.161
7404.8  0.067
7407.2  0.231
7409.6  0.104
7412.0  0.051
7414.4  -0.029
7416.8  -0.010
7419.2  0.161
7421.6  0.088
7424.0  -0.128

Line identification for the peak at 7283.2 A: [O II] 3727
